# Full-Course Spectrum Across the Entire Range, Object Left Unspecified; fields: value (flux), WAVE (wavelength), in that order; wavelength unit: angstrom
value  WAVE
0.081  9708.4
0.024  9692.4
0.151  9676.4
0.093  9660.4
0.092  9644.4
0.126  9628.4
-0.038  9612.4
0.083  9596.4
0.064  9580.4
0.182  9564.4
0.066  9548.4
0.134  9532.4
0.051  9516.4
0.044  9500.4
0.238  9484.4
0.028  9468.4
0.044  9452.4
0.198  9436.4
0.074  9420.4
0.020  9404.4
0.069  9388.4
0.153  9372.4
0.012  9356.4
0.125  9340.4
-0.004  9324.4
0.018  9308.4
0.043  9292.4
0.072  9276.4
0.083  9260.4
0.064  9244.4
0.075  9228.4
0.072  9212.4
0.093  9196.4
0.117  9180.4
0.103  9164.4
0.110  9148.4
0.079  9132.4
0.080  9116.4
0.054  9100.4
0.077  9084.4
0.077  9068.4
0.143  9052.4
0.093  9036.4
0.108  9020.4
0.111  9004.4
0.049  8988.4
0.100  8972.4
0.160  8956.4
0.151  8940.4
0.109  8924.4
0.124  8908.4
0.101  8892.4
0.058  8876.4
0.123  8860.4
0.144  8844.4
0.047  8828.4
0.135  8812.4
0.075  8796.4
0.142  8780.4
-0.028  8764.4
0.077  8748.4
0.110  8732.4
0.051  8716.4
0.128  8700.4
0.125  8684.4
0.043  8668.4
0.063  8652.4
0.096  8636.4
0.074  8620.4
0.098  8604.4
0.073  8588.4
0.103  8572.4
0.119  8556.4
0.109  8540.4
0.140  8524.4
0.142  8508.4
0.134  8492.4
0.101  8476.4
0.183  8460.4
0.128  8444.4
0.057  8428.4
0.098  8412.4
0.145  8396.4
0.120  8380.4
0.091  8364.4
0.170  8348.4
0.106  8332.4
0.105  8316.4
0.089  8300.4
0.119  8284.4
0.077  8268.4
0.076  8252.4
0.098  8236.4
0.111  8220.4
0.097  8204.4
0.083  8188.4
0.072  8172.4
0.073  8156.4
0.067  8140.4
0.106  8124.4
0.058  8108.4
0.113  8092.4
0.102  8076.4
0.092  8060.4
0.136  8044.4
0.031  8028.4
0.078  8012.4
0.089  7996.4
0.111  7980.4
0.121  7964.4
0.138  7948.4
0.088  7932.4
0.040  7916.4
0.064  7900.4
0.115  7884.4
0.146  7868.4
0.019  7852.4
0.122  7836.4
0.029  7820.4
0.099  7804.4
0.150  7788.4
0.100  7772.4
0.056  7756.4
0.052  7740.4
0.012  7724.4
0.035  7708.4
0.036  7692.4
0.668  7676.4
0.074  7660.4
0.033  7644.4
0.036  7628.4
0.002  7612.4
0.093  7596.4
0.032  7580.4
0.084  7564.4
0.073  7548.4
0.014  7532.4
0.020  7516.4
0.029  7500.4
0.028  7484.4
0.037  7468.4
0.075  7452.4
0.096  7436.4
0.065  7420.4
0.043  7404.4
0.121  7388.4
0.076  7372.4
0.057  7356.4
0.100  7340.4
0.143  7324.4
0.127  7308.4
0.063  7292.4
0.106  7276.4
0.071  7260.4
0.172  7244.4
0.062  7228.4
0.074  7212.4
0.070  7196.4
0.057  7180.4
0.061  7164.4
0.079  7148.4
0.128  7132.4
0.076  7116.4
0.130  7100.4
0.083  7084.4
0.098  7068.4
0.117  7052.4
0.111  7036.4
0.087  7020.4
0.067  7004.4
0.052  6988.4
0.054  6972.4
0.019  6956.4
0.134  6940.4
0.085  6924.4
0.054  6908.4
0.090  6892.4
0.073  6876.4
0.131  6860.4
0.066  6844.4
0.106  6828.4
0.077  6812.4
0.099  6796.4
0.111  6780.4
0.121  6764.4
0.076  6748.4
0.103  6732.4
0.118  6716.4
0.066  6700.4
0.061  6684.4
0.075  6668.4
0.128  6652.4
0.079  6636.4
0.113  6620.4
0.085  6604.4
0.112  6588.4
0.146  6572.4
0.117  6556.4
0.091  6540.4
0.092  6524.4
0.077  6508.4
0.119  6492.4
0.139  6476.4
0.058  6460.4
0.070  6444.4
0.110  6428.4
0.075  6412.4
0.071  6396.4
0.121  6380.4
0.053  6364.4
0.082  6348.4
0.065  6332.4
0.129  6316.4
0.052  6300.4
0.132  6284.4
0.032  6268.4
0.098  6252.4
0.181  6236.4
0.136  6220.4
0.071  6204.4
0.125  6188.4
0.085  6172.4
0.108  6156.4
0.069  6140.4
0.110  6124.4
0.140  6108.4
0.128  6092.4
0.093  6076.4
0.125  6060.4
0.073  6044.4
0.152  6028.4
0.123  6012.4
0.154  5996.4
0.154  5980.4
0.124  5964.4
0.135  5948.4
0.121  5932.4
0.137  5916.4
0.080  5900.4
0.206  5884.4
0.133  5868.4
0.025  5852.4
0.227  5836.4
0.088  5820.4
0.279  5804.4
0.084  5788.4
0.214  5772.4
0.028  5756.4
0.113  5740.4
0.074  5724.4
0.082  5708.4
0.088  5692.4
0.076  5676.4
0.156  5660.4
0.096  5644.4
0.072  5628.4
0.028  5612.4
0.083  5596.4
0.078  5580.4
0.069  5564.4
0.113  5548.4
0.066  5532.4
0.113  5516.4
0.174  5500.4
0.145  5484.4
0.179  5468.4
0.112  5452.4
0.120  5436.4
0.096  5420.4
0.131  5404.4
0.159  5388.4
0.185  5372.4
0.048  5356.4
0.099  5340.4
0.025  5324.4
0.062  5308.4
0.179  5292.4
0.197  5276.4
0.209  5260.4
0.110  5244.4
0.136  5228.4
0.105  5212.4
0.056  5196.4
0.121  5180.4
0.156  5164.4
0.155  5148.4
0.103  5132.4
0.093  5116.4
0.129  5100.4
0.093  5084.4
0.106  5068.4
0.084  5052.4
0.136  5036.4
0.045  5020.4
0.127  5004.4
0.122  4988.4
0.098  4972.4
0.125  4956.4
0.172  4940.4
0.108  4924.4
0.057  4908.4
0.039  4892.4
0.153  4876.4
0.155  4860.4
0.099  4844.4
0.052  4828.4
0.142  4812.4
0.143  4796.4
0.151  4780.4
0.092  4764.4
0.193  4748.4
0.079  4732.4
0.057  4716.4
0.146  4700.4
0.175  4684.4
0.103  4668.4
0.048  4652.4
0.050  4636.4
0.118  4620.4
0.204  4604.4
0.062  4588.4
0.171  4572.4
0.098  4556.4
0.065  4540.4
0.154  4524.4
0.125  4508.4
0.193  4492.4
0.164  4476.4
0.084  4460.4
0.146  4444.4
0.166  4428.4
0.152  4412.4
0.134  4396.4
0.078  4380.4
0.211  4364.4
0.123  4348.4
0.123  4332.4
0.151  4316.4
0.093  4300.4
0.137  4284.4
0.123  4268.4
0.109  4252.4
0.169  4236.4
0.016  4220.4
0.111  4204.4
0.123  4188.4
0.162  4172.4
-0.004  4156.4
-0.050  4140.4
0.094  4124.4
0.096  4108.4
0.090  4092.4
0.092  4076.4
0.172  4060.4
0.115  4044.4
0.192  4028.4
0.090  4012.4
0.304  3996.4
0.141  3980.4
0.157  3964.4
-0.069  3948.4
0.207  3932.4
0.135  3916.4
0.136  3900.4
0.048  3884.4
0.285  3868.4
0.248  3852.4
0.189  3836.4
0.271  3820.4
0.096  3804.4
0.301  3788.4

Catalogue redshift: 1.06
